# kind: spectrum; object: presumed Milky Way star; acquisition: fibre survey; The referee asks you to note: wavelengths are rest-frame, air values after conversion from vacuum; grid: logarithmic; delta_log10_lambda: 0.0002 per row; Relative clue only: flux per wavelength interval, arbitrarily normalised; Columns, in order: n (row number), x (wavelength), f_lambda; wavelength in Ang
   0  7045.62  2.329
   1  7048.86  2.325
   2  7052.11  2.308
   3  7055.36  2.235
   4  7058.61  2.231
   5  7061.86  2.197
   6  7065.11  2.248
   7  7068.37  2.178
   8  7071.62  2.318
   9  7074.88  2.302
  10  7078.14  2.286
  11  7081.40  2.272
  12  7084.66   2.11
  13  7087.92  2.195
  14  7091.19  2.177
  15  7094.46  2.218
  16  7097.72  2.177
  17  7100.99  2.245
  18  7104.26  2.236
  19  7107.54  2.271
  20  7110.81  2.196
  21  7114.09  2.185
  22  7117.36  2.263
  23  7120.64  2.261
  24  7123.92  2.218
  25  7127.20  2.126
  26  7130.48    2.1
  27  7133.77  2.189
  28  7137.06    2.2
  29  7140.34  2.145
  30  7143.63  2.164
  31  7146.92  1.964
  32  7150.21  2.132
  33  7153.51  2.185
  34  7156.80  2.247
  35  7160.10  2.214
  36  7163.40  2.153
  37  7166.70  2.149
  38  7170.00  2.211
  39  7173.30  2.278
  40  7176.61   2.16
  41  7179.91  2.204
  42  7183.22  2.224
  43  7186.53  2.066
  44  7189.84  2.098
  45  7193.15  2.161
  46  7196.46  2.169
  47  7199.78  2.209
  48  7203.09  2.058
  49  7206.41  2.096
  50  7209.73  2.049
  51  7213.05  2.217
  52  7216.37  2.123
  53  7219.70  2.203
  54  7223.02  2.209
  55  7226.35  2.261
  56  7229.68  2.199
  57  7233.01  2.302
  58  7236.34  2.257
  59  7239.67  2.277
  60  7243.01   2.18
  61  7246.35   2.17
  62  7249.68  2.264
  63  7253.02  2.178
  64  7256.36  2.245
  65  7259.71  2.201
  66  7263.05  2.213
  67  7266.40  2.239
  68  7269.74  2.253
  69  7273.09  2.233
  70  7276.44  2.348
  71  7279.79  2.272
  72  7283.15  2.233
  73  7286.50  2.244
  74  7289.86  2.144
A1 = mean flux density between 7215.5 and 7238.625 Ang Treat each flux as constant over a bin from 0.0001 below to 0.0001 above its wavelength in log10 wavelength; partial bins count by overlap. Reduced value 2.23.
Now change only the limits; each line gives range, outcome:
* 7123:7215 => 2.16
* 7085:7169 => 2.18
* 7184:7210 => 2.12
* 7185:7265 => 2.18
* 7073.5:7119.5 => 2.22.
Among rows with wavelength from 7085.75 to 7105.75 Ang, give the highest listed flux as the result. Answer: 2.245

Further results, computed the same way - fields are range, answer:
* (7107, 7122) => 2.271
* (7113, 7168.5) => 2.263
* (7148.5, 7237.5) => 2.302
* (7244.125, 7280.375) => 2.348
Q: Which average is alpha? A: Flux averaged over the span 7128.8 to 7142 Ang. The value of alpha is 2.16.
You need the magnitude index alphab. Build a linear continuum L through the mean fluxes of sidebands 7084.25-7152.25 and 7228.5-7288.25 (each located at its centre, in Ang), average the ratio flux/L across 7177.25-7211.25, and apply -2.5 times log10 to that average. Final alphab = 0.04 mag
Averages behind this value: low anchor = 2.18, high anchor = 2.24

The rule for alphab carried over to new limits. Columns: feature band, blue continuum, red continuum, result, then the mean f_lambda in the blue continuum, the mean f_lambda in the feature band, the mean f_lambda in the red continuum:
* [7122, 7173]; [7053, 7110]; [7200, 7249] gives 0.02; 2.23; 2.16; 2.19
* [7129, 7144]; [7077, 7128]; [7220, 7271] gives 0.03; 2.22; 2.16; 2.23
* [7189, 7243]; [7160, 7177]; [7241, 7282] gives 0.02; 2.19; 2.18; 2.23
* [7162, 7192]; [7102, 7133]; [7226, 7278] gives 0.02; 2.21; 2.17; 2.24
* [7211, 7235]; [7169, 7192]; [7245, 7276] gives -0.01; 2.18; 2.21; 2.23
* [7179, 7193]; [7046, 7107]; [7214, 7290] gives 0.04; 2.24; 2.15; 2.23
